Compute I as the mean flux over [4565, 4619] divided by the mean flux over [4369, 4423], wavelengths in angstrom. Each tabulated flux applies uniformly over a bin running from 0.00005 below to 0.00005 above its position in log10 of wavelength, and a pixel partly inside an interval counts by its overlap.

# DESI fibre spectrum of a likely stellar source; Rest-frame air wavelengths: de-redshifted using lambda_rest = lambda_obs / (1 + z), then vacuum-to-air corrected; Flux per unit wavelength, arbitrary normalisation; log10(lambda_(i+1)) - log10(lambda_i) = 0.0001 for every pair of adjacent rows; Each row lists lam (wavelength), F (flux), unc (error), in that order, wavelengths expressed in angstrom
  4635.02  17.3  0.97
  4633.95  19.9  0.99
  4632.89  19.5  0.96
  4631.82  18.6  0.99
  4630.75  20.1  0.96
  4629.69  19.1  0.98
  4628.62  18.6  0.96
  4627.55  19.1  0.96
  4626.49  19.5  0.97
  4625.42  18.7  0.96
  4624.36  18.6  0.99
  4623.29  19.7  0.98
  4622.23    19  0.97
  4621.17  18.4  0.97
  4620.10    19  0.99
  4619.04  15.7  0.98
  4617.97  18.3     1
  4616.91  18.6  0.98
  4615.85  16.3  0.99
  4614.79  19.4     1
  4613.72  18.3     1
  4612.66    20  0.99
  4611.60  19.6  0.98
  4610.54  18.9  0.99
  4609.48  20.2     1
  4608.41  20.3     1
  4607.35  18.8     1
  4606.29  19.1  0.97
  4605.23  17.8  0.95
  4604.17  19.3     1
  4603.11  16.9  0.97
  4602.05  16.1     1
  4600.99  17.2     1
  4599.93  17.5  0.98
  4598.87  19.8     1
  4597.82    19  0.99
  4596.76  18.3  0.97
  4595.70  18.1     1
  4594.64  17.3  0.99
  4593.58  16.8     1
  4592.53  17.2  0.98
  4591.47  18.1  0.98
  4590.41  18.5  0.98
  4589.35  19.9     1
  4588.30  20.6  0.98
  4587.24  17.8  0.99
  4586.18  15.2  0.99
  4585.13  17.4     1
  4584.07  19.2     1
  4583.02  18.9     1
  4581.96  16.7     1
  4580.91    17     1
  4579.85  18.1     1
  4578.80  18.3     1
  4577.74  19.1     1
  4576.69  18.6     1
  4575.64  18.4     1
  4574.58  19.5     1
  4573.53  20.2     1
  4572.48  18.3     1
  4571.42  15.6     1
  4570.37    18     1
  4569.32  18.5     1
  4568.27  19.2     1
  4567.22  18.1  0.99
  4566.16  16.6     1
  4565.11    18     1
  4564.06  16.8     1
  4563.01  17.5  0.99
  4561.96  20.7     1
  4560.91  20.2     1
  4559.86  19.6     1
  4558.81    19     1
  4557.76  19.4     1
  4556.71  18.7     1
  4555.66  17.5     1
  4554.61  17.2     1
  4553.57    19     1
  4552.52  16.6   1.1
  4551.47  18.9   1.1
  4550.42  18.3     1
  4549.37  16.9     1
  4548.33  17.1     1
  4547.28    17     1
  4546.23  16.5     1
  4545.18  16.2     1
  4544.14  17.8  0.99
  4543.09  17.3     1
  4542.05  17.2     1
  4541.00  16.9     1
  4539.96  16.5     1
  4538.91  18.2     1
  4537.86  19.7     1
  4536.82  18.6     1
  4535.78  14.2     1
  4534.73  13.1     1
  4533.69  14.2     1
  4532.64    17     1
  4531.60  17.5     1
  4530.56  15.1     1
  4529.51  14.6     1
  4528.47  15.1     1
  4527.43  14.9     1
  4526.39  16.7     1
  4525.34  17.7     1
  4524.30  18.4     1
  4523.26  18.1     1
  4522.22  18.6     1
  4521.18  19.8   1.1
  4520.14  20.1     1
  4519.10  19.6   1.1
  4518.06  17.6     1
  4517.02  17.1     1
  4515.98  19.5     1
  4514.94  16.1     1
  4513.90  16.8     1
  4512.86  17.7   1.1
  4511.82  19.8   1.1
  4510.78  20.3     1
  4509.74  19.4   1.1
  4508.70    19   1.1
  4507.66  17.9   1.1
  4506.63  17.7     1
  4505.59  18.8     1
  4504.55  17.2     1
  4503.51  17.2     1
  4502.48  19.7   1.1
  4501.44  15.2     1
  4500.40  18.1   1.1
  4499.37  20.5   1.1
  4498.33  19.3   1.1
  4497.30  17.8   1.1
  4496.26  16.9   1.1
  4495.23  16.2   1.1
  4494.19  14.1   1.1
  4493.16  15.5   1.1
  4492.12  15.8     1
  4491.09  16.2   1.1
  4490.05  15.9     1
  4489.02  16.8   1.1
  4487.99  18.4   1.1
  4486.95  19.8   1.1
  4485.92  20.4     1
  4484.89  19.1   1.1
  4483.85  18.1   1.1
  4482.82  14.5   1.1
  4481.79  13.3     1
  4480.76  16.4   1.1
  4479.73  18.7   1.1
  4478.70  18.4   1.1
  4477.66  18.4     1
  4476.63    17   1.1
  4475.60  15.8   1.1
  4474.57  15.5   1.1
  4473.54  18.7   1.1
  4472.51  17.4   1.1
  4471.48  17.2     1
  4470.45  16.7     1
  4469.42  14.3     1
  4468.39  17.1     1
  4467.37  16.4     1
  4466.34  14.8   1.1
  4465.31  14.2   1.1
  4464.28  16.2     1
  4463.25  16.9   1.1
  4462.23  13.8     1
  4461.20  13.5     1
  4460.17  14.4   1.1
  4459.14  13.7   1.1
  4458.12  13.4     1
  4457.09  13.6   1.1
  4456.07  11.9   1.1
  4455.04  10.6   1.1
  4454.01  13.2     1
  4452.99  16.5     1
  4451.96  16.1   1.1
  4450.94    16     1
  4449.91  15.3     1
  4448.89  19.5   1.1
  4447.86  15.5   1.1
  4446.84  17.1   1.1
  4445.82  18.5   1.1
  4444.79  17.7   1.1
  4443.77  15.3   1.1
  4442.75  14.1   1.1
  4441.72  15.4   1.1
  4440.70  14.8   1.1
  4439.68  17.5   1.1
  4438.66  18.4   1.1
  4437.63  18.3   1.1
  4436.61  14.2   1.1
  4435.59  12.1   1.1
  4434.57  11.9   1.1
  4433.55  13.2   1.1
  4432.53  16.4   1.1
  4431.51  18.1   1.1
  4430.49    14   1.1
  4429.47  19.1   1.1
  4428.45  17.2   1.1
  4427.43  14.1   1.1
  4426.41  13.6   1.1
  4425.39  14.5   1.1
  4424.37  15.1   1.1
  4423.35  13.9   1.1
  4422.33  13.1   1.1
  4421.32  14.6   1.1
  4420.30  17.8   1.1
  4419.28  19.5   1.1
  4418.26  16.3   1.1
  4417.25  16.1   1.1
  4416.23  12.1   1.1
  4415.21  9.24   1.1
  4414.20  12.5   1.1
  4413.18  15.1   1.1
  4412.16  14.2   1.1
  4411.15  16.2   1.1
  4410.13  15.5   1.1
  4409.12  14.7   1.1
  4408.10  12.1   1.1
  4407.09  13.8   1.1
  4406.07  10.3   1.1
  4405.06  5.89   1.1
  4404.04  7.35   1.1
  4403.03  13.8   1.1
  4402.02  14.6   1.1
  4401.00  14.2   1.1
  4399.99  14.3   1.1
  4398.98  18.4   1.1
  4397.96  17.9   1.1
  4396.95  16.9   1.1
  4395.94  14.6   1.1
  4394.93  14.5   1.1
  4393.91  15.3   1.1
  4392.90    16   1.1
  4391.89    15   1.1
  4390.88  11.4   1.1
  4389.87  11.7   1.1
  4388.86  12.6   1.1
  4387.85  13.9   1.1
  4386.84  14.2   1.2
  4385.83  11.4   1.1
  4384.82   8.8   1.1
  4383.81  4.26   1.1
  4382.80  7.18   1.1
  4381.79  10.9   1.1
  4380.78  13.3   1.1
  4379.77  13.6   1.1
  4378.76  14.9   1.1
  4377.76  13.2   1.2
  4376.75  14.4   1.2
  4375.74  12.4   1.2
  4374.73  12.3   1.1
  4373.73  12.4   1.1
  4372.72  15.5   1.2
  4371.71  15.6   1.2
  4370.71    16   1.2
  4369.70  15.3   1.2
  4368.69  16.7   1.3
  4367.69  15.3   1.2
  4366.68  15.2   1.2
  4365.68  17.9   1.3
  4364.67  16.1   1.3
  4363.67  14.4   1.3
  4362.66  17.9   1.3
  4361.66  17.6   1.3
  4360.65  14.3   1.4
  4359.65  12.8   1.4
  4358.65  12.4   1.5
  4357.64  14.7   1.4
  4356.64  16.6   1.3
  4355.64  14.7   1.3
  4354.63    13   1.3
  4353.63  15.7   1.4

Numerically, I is 1.35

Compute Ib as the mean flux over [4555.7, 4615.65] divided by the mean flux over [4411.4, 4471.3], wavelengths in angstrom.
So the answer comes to 1.21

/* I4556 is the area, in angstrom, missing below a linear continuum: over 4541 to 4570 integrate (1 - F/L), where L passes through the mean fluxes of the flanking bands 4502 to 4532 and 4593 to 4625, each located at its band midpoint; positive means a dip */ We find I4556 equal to 0.2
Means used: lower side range 17.9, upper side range 18.4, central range 18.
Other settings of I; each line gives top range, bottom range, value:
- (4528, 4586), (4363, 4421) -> 1.28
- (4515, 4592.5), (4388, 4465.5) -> 1.21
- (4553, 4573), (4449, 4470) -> 1.25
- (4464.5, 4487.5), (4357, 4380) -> 1.14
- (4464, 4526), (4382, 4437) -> 1.27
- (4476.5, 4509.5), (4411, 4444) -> 1.16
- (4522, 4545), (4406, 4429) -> 1.15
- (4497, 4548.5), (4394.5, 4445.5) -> 1.19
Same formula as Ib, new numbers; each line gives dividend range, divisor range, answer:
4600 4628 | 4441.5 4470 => 1.22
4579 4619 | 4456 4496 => 1.13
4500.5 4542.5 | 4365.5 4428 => 1.27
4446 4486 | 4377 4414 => 1.21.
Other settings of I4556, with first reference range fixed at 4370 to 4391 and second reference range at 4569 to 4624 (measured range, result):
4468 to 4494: -3.1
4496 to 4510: -2.2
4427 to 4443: -1.9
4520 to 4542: -0.4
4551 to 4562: -0.9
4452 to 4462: 0.7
